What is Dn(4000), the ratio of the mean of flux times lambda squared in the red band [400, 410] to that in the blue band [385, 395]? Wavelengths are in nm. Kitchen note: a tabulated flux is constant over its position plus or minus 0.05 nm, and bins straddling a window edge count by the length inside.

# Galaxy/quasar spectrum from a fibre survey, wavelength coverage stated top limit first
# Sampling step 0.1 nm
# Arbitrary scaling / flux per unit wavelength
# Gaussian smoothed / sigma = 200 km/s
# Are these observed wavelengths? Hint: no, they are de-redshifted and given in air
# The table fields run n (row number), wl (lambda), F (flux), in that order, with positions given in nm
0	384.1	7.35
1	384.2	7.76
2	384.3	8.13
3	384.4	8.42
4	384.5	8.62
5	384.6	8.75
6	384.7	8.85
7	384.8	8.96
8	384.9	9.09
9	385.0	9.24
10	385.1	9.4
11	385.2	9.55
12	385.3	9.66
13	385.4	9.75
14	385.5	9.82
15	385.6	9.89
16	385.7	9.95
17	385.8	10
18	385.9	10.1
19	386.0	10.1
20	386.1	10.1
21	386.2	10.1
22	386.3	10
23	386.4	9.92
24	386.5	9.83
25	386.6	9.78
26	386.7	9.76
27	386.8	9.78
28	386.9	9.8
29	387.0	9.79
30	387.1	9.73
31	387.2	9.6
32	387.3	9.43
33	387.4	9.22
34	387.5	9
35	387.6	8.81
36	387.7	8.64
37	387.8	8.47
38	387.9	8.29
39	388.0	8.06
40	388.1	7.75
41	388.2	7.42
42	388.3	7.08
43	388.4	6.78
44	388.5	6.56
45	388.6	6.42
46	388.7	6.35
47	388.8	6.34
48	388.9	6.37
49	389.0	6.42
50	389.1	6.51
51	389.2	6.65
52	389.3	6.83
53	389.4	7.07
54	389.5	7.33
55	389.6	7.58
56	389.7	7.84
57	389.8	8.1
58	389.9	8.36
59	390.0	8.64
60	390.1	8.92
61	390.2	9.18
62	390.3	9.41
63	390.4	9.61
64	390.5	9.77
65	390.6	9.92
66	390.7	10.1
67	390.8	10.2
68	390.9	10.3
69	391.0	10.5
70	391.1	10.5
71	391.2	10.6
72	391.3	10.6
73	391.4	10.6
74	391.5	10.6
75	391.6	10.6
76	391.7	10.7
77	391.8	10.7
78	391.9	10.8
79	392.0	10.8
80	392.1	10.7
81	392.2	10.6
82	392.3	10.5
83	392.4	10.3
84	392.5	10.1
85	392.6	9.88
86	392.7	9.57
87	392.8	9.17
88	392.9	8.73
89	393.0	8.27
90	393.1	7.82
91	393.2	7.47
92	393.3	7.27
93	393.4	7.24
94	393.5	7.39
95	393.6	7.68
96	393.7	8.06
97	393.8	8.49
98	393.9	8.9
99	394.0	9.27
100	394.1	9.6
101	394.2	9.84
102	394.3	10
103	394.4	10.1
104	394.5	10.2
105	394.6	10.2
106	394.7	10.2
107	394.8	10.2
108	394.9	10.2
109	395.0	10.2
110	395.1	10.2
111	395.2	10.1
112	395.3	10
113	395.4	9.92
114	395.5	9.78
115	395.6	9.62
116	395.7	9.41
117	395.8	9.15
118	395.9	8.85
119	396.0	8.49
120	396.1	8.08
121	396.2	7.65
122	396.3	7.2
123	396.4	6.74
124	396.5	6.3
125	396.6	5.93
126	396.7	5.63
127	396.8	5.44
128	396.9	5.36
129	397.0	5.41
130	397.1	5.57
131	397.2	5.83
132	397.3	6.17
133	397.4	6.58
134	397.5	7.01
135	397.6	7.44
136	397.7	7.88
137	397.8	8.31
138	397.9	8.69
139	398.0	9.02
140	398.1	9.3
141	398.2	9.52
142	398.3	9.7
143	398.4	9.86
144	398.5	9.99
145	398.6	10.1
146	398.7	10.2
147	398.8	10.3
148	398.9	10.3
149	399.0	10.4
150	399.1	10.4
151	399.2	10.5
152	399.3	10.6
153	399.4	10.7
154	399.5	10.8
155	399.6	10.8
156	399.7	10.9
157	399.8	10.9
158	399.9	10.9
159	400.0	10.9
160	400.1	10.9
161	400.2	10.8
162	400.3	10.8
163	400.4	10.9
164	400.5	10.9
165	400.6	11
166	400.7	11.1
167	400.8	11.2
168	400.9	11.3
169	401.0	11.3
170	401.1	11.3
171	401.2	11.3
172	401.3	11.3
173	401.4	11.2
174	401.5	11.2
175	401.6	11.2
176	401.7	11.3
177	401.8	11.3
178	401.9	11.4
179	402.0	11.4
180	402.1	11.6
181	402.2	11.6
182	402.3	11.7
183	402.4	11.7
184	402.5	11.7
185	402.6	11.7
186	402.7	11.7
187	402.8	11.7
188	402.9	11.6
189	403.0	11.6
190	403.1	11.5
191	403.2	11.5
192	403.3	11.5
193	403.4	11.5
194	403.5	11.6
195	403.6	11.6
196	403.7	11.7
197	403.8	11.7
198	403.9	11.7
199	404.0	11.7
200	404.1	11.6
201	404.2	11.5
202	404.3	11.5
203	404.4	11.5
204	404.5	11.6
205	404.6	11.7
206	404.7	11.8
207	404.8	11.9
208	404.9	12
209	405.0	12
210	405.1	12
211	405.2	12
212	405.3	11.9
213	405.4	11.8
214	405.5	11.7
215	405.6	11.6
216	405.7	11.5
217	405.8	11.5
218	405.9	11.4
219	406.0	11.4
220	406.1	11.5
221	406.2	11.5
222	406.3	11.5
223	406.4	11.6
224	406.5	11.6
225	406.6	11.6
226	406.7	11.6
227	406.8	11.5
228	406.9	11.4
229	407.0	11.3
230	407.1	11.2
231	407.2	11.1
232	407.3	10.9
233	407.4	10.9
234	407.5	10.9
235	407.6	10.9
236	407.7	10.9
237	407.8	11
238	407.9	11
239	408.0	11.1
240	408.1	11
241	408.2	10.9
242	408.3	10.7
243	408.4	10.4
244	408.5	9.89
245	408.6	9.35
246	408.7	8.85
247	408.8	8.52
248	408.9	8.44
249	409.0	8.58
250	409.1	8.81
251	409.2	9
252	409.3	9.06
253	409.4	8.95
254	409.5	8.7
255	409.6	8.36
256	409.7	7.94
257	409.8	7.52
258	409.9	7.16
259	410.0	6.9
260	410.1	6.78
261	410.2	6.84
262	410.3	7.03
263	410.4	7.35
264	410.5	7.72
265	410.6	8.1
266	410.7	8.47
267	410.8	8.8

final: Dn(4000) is 1.30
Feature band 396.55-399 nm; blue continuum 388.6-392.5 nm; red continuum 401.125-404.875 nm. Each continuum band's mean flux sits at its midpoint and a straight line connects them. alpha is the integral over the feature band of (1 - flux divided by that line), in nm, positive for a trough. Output 0.60 nm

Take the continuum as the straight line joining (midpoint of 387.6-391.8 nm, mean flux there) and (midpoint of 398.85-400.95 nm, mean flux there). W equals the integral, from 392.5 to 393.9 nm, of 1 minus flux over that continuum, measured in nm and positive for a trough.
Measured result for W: 0.15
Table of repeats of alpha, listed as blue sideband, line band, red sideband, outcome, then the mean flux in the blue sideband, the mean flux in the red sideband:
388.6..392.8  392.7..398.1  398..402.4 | 0.90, 9.15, 10.8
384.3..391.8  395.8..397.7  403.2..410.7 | 0.57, 8.96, 10.5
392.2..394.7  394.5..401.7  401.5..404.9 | 0.61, 9.06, 11.6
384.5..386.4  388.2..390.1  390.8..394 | 0.49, 9.61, 9.54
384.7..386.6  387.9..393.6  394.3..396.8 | 0.33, 9.72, 8.88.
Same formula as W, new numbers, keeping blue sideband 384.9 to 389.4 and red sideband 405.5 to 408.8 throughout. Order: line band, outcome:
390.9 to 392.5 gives -0.24 nm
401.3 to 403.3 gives -0.20 nm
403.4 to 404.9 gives -0.14 nm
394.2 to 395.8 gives -0.06 nm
